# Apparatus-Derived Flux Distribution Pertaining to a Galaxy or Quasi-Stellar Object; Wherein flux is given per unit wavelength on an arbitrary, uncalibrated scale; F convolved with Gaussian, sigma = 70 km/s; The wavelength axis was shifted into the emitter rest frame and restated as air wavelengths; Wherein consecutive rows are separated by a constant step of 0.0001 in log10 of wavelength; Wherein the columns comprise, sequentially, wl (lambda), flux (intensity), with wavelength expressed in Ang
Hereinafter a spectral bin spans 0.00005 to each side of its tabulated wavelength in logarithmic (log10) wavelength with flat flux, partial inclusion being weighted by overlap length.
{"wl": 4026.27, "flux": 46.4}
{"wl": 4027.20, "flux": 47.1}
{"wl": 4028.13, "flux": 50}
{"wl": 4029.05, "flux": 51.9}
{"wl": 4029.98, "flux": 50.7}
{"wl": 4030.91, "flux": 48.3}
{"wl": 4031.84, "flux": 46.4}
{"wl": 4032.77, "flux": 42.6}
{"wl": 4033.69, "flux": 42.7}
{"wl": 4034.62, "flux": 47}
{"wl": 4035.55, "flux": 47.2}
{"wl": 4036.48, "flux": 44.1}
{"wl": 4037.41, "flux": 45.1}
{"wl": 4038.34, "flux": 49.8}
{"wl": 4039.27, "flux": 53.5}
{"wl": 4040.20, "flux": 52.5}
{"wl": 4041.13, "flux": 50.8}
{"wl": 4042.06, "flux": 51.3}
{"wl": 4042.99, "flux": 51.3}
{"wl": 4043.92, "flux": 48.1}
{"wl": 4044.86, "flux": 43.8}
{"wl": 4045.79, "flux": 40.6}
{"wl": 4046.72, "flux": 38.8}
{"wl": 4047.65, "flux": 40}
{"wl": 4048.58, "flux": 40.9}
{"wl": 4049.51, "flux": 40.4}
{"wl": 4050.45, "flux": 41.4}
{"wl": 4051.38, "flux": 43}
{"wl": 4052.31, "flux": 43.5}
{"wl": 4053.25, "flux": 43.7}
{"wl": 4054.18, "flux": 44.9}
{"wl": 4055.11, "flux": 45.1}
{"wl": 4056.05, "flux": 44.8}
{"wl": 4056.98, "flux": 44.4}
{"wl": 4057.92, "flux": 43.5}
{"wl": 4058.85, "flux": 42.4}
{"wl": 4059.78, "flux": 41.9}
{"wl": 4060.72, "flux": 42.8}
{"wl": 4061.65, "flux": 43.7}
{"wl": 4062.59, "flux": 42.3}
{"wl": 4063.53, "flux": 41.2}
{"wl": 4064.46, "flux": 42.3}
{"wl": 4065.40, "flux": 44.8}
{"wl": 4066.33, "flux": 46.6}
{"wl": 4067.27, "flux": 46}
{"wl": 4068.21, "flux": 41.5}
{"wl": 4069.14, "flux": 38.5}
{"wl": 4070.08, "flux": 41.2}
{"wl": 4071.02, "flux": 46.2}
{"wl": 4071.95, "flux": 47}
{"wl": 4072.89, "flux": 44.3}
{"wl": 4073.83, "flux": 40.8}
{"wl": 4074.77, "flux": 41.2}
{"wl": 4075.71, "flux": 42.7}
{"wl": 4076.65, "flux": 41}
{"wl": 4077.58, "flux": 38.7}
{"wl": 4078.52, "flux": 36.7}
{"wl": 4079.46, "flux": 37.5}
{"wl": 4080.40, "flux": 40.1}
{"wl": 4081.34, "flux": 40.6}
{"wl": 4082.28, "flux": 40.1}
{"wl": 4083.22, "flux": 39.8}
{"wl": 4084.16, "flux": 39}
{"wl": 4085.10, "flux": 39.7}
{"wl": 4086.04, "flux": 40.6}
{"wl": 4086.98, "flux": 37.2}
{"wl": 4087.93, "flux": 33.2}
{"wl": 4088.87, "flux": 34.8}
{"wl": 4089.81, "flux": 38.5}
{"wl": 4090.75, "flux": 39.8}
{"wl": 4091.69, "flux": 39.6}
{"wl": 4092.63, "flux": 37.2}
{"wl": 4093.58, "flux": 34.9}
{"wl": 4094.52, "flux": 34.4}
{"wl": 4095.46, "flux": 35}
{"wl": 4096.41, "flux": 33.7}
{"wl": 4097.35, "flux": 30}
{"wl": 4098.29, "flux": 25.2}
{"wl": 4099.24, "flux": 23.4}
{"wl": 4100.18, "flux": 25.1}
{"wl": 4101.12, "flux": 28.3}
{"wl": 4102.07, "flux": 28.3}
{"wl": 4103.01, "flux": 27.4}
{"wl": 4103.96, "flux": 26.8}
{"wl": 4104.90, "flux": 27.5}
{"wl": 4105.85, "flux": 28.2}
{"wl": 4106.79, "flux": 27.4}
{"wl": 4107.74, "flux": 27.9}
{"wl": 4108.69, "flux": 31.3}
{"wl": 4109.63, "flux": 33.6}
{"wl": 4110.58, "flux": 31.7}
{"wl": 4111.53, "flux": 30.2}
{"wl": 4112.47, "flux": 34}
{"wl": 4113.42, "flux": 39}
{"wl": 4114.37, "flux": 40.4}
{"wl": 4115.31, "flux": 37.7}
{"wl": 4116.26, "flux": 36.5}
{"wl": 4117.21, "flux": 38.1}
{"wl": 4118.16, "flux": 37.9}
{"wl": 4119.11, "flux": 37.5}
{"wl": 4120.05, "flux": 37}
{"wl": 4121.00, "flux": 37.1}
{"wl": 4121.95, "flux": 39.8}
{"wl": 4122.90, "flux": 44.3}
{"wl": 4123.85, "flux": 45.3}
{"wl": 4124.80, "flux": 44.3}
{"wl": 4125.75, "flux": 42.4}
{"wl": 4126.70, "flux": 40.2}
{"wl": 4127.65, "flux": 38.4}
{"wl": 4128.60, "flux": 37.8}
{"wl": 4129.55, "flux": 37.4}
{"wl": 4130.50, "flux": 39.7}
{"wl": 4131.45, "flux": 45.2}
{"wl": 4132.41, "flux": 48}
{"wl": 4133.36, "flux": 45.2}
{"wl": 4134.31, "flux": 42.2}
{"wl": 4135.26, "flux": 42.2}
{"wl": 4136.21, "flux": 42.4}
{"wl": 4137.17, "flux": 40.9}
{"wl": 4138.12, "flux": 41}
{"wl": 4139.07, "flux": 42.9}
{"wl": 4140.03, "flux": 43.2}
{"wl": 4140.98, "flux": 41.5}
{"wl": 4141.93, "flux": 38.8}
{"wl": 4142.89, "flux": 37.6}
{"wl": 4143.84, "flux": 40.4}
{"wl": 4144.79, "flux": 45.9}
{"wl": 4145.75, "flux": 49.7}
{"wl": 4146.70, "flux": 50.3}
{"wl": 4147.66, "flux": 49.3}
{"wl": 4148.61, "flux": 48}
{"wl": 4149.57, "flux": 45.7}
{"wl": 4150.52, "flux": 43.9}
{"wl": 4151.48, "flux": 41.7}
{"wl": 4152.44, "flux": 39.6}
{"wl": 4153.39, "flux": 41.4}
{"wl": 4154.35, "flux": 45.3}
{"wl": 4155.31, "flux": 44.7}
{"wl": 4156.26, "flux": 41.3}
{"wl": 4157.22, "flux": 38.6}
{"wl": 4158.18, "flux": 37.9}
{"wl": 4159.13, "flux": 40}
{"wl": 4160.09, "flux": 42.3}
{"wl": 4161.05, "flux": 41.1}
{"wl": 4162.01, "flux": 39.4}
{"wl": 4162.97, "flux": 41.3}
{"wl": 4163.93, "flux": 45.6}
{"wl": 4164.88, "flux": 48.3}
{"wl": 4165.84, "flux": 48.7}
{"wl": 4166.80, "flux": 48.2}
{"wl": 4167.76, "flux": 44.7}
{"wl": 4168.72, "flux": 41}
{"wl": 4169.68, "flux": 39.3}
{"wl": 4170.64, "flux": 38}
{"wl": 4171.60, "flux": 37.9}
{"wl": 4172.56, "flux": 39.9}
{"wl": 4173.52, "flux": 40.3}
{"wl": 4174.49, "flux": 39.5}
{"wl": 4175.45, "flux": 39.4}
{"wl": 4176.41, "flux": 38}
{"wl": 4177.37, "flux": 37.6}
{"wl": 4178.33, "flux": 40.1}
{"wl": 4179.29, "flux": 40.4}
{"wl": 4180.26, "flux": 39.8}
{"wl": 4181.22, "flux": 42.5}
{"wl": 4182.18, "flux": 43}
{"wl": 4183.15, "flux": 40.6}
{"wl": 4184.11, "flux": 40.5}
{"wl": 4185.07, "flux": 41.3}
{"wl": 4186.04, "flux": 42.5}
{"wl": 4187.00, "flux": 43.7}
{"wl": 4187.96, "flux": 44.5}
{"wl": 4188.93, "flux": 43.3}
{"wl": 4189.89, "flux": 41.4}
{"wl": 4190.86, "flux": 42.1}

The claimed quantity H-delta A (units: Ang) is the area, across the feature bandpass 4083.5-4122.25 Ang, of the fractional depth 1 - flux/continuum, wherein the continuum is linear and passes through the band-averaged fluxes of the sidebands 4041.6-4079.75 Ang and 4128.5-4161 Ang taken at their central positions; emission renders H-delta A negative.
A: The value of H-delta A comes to 8.2 Ang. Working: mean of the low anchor 43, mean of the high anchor 42.7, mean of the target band 33.8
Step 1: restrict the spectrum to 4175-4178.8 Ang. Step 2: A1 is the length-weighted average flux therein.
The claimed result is 38.8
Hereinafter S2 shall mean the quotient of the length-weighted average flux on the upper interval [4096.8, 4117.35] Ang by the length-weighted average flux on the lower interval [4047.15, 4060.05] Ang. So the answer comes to 0.72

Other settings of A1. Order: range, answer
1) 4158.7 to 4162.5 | 40.6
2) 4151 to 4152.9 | 40.5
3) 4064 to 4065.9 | 43.7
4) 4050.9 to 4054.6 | 43.8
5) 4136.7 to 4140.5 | 42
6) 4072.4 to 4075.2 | 42.1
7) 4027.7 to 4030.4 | 51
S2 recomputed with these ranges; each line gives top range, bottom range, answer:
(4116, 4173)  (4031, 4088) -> 0.97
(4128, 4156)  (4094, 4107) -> 1.50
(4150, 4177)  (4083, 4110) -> 1.28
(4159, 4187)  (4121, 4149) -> 0.97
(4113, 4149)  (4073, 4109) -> 1.20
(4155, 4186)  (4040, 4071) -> 0.94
